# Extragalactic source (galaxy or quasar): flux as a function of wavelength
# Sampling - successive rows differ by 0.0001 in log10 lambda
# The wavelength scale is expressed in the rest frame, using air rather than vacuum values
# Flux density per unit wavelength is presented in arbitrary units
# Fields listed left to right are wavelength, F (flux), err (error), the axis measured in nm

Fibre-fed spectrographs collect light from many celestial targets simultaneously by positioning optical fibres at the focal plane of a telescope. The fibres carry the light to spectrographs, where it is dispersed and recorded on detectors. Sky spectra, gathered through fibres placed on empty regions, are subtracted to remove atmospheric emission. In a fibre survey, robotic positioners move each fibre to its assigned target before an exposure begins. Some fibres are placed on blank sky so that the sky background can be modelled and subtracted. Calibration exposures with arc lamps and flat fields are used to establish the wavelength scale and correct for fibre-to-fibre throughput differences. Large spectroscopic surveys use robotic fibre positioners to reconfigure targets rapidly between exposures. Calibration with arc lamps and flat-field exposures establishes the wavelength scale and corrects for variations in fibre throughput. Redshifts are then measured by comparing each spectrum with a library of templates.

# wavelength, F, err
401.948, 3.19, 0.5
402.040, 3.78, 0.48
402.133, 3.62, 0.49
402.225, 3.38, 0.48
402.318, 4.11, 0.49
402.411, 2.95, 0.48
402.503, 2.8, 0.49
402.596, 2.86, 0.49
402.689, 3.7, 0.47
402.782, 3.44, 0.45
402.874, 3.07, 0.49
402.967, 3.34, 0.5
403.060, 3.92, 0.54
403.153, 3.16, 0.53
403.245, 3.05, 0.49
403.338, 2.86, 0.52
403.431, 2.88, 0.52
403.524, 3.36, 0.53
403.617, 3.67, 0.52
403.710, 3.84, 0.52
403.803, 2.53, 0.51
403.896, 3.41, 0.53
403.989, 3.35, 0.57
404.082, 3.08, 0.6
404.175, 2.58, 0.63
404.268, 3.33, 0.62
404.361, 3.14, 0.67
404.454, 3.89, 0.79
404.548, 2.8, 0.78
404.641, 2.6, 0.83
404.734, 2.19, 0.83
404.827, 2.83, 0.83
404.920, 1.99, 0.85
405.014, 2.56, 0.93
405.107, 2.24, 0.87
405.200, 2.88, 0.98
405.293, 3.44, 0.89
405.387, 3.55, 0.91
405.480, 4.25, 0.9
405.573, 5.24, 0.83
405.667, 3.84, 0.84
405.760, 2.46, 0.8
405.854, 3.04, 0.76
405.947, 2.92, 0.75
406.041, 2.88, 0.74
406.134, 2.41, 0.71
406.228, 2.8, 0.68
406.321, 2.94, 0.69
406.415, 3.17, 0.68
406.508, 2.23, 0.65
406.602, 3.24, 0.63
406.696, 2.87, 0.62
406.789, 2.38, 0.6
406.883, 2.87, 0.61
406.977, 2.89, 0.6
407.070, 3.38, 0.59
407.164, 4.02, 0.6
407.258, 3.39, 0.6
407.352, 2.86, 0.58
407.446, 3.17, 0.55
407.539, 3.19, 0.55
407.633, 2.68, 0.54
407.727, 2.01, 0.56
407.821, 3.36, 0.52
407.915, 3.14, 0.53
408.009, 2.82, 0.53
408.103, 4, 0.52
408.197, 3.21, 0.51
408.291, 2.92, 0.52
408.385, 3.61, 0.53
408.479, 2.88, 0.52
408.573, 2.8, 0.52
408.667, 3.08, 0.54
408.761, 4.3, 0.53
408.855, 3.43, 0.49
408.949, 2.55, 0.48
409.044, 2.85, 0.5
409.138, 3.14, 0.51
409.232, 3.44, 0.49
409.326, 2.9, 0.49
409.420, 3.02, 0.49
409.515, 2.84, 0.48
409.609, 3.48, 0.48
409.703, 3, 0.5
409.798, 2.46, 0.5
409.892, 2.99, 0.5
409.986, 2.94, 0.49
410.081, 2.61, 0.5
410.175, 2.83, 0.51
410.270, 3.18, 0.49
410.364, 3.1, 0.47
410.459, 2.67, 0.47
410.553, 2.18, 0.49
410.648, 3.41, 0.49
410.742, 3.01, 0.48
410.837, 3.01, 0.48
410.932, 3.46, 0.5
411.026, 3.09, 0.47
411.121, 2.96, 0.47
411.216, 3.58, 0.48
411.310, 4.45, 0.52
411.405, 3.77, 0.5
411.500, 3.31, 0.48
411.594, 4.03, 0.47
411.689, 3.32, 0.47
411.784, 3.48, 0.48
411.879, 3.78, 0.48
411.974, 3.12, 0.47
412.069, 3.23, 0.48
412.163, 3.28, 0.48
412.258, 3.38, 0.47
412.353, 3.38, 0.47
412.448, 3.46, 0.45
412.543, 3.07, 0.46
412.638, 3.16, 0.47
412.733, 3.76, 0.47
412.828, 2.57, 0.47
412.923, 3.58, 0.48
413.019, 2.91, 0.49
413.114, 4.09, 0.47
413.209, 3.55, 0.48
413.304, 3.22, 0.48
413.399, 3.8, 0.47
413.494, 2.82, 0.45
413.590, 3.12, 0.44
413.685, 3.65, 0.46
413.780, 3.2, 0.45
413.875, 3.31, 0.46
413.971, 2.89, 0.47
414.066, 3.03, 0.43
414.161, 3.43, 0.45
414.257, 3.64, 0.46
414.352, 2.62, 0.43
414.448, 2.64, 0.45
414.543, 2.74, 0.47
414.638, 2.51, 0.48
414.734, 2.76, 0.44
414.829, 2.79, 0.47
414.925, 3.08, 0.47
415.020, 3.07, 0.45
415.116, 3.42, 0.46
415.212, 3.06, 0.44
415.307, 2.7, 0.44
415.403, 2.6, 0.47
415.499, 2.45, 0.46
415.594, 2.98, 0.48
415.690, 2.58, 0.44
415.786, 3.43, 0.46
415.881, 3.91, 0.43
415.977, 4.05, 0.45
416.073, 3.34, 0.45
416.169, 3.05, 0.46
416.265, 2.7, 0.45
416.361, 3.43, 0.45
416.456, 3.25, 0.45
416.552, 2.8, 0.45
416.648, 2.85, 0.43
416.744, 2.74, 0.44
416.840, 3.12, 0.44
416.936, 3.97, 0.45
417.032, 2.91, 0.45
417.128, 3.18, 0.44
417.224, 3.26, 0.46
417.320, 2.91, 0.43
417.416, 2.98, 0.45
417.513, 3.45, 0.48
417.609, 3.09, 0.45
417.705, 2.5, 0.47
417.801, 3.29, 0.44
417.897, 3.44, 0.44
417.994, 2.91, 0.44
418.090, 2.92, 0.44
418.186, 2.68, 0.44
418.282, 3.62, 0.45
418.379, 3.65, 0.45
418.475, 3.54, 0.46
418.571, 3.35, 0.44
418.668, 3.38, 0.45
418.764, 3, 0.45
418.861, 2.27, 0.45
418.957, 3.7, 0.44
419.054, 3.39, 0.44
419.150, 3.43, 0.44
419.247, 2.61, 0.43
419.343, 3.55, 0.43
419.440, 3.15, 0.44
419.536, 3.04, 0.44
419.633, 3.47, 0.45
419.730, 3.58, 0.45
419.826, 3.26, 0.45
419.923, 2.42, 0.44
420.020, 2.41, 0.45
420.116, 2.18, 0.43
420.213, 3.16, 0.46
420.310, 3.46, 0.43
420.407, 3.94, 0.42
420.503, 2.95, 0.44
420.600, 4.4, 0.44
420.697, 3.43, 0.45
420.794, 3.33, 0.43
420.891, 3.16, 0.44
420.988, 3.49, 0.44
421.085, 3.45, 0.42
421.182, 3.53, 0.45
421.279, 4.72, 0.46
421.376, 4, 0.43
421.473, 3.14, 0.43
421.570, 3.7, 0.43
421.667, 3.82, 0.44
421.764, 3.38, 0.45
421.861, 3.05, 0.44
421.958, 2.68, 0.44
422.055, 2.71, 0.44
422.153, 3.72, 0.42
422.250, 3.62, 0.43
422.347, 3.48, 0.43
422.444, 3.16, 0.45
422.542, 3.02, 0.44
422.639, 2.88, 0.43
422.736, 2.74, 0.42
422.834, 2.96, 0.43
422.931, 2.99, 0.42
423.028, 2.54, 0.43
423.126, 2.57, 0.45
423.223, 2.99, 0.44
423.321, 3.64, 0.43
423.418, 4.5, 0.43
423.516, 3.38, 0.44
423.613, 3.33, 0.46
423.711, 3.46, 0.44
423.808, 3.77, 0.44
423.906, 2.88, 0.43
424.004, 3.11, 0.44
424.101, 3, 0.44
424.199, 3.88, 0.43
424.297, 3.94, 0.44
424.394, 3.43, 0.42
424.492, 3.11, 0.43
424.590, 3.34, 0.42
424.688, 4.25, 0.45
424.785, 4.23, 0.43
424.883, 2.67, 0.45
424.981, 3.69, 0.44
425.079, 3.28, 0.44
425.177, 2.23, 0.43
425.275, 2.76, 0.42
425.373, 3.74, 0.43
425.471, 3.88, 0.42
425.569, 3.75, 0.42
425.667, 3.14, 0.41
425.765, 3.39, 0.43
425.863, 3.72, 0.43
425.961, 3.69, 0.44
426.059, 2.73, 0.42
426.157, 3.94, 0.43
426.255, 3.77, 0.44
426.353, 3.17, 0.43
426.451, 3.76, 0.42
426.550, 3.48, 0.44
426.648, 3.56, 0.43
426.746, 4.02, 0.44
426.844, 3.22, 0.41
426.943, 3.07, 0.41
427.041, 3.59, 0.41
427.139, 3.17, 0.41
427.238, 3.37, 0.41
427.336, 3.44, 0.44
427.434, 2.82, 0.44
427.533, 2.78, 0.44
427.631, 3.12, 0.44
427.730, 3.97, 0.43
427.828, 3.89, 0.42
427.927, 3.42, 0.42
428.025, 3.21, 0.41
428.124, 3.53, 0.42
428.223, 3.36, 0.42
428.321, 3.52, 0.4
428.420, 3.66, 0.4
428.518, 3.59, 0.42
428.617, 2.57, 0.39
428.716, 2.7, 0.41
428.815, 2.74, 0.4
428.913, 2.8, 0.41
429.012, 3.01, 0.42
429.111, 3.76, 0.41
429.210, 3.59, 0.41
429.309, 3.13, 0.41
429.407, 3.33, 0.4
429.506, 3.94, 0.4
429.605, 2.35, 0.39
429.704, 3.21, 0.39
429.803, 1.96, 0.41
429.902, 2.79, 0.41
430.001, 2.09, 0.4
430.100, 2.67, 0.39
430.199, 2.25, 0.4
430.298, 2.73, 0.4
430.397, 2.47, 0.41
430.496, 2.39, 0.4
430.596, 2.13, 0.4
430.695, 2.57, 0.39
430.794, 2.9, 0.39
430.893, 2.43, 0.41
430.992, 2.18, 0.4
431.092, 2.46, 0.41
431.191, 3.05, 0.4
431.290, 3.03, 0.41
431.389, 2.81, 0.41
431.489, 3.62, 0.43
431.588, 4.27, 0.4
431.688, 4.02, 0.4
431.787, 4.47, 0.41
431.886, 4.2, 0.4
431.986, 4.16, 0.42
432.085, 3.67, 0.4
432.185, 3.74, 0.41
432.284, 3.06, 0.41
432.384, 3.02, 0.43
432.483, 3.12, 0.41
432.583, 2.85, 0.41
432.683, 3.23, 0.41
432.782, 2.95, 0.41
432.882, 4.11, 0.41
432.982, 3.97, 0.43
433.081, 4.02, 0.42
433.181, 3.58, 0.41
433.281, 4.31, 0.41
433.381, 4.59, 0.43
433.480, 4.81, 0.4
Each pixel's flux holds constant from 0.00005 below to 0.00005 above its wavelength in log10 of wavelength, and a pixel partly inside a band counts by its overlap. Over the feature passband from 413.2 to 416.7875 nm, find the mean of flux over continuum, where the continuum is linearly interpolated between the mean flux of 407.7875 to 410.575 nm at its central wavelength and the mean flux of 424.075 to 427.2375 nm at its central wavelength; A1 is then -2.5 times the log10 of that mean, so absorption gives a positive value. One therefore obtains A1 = 0.042 mag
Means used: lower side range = 3.06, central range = 3.08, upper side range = 3.46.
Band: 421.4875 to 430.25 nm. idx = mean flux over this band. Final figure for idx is 3.27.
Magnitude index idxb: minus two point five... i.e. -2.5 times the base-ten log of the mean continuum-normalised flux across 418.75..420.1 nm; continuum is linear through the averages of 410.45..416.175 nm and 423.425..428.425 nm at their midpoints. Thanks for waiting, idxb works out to 0.08 mag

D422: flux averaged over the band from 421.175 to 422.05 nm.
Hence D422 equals 3.52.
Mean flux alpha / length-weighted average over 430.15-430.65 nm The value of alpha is 2.39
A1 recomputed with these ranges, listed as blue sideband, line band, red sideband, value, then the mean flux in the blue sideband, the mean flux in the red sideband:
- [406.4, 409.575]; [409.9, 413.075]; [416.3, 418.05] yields -0.05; 3.08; 3.11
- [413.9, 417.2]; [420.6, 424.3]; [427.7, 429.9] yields -0.07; 3.05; 3.22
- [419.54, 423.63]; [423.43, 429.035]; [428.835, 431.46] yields -0.12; 3.29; 2.78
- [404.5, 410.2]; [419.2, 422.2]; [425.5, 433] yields -0.06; 3.03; 3.23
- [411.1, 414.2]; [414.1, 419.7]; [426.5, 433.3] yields 0.08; 3.39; 3.22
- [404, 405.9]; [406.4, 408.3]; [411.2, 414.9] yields 0.04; 3.1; 3.29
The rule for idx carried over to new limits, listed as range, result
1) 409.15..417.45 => 3.16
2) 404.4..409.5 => 3.06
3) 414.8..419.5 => 3.13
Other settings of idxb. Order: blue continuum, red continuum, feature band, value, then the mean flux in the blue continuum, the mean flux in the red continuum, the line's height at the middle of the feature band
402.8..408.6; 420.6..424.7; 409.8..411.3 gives 0.05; 3.09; 3.37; 3.17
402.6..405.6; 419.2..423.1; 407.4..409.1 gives 0.03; 3.18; 3.25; 3.19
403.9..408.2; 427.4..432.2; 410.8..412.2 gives -0.13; 3.05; 3.12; 3.06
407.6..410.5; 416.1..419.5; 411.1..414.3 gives -0.10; 3.04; 3.15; 3.09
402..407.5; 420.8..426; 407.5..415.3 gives 0.02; 3.14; 3.37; 3.22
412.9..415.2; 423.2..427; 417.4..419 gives 0.04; 3.15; 3.46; 3.27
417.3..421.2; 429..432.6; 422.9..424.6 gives -0.06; 3.21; 3.07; 3.15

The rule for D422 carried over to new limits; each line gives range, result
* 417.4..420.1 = 3.14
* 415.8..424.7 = 3.27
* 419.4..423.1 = 3.26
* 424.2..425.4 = 3.4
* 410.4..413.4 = 3.34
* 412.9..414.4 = 3.3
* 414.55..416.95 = 3.05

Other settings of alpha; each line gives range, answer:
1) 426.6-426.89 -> 3.61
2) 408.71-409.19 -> 3.25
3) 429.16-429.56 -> 3.49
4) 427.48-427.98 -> 3.43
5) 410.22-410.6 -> 2.78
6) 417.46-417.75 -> 3.01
